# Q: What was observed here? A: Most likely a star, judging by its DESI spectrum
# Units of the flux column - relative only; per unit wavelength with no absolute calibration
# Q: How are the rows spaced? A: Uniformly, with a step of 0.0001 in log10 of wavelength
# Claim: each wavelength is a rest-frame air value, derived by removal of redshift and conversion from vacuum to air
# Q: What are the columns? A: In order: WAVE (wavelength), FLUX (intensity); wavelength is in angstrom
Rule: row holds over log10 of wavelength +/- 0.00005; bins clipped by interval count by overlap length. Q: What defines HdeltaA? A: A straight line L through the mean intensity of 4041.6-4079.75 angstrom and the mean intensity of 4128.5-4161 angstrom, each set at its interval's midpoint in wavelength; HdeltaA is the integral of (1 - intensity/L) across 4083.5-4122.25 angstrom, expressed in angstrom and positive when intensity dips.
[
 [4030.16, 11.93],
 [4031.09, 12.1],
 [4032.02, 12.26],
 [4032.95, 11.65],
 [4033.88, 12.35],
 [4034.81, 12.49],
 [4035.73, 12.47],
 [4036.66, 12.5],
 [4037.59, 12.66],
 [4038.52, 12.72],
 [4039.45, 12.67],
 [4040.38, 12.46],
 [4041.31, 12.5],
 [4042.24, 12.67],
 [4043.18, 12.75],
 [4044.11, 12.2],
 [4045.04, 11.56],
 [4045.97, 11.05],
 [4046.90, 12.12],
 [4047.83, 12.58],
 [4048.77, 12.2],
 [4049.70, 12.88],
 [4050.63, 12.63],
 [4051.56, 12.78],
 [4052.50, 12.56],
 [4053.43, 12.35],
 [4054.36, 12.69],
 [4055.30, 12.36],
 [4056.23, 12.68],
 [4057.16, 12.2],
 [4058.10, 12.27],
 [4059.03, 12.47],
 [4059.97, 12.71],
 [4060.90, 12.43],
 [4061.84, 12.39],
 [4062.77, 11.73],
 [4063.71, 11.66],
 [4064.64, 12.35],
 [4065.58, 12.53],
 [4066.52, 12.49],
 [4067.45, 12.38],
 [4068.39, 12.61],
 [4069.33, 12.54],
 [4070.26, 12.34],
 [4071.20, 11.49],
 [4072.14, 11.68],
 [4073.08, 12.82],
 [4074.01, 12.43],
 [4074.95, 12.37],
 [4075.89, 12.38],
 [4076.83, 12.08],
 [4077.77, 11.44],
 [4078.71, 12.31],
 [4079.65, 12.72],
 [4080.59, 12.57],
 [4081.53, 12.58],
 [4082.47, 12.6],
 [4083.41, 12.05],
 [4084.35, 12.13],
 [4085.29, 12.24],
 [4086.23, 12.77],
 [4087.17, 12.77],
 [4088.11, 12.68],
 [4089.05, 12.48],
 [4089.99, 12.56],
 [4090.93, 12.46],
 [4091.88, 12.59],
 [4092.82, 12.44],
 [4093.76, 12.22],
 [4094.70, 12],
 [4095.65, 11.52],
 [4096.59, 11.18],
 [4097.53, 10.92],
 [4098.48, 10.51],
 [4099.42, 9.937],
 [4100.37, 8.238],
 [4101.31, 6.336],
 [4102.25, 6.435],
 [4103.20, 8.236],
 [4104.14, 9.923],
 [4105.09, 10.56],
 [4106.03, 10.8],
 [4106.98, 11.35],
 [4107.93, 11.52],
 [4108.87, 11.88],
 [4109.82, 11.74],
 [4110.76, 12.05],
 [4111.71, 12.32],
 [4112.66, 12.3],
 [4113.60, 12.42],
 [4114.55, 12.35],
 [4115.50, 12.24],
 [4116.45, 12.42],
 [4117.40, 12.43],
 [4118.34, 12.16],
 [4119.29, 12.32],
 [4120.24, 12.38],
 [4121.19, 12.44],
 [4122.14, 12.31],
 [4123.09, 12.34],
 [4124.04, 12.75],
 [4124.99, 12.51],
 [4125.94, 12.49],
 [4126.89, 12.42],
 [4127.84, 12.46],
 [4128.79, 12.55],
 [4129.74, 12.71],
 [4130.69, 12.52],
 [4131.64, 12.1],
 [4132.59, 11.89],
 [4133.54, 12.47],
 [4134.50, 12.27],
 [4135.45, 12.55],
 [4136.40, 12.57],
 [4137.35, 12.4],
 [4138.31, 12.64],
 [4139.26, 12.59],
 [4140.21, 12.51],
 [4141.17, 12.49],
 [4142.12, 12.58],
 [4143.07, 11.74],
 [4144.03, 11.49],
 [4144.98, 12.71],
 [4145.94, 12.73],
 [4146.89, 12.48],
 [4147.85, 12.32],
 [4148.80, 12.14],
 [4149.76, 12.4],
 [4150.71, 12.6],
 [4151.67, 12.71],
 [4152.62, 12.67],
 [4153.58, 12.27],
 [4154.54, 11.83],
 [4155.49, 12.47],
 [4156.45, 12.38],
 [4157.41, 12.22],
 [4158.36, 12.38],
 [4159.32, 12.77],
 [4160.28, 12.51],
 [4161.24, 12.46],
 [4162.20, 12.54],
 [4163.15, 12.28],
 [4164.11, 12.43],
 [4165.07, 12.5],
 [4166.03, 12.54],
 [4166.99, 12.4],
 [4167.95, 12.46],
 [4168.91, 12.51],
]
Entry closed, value 2.76 angstrom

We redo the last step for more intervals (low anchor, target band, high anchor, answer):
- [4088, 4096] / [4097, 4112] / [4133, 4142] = 2.7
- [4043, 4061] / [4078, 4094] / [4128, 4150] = -0.1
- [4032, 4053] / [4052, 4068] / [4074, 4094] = 0.0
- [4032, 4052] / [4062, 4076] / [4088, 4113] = -0.6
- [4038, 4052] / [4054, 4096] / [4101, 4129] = -1.1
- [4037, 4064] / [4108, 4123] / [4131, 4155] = 0.2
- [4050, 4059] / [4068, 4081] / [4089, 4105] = -0.8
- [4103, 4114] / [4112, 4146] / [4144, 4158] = -1.6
